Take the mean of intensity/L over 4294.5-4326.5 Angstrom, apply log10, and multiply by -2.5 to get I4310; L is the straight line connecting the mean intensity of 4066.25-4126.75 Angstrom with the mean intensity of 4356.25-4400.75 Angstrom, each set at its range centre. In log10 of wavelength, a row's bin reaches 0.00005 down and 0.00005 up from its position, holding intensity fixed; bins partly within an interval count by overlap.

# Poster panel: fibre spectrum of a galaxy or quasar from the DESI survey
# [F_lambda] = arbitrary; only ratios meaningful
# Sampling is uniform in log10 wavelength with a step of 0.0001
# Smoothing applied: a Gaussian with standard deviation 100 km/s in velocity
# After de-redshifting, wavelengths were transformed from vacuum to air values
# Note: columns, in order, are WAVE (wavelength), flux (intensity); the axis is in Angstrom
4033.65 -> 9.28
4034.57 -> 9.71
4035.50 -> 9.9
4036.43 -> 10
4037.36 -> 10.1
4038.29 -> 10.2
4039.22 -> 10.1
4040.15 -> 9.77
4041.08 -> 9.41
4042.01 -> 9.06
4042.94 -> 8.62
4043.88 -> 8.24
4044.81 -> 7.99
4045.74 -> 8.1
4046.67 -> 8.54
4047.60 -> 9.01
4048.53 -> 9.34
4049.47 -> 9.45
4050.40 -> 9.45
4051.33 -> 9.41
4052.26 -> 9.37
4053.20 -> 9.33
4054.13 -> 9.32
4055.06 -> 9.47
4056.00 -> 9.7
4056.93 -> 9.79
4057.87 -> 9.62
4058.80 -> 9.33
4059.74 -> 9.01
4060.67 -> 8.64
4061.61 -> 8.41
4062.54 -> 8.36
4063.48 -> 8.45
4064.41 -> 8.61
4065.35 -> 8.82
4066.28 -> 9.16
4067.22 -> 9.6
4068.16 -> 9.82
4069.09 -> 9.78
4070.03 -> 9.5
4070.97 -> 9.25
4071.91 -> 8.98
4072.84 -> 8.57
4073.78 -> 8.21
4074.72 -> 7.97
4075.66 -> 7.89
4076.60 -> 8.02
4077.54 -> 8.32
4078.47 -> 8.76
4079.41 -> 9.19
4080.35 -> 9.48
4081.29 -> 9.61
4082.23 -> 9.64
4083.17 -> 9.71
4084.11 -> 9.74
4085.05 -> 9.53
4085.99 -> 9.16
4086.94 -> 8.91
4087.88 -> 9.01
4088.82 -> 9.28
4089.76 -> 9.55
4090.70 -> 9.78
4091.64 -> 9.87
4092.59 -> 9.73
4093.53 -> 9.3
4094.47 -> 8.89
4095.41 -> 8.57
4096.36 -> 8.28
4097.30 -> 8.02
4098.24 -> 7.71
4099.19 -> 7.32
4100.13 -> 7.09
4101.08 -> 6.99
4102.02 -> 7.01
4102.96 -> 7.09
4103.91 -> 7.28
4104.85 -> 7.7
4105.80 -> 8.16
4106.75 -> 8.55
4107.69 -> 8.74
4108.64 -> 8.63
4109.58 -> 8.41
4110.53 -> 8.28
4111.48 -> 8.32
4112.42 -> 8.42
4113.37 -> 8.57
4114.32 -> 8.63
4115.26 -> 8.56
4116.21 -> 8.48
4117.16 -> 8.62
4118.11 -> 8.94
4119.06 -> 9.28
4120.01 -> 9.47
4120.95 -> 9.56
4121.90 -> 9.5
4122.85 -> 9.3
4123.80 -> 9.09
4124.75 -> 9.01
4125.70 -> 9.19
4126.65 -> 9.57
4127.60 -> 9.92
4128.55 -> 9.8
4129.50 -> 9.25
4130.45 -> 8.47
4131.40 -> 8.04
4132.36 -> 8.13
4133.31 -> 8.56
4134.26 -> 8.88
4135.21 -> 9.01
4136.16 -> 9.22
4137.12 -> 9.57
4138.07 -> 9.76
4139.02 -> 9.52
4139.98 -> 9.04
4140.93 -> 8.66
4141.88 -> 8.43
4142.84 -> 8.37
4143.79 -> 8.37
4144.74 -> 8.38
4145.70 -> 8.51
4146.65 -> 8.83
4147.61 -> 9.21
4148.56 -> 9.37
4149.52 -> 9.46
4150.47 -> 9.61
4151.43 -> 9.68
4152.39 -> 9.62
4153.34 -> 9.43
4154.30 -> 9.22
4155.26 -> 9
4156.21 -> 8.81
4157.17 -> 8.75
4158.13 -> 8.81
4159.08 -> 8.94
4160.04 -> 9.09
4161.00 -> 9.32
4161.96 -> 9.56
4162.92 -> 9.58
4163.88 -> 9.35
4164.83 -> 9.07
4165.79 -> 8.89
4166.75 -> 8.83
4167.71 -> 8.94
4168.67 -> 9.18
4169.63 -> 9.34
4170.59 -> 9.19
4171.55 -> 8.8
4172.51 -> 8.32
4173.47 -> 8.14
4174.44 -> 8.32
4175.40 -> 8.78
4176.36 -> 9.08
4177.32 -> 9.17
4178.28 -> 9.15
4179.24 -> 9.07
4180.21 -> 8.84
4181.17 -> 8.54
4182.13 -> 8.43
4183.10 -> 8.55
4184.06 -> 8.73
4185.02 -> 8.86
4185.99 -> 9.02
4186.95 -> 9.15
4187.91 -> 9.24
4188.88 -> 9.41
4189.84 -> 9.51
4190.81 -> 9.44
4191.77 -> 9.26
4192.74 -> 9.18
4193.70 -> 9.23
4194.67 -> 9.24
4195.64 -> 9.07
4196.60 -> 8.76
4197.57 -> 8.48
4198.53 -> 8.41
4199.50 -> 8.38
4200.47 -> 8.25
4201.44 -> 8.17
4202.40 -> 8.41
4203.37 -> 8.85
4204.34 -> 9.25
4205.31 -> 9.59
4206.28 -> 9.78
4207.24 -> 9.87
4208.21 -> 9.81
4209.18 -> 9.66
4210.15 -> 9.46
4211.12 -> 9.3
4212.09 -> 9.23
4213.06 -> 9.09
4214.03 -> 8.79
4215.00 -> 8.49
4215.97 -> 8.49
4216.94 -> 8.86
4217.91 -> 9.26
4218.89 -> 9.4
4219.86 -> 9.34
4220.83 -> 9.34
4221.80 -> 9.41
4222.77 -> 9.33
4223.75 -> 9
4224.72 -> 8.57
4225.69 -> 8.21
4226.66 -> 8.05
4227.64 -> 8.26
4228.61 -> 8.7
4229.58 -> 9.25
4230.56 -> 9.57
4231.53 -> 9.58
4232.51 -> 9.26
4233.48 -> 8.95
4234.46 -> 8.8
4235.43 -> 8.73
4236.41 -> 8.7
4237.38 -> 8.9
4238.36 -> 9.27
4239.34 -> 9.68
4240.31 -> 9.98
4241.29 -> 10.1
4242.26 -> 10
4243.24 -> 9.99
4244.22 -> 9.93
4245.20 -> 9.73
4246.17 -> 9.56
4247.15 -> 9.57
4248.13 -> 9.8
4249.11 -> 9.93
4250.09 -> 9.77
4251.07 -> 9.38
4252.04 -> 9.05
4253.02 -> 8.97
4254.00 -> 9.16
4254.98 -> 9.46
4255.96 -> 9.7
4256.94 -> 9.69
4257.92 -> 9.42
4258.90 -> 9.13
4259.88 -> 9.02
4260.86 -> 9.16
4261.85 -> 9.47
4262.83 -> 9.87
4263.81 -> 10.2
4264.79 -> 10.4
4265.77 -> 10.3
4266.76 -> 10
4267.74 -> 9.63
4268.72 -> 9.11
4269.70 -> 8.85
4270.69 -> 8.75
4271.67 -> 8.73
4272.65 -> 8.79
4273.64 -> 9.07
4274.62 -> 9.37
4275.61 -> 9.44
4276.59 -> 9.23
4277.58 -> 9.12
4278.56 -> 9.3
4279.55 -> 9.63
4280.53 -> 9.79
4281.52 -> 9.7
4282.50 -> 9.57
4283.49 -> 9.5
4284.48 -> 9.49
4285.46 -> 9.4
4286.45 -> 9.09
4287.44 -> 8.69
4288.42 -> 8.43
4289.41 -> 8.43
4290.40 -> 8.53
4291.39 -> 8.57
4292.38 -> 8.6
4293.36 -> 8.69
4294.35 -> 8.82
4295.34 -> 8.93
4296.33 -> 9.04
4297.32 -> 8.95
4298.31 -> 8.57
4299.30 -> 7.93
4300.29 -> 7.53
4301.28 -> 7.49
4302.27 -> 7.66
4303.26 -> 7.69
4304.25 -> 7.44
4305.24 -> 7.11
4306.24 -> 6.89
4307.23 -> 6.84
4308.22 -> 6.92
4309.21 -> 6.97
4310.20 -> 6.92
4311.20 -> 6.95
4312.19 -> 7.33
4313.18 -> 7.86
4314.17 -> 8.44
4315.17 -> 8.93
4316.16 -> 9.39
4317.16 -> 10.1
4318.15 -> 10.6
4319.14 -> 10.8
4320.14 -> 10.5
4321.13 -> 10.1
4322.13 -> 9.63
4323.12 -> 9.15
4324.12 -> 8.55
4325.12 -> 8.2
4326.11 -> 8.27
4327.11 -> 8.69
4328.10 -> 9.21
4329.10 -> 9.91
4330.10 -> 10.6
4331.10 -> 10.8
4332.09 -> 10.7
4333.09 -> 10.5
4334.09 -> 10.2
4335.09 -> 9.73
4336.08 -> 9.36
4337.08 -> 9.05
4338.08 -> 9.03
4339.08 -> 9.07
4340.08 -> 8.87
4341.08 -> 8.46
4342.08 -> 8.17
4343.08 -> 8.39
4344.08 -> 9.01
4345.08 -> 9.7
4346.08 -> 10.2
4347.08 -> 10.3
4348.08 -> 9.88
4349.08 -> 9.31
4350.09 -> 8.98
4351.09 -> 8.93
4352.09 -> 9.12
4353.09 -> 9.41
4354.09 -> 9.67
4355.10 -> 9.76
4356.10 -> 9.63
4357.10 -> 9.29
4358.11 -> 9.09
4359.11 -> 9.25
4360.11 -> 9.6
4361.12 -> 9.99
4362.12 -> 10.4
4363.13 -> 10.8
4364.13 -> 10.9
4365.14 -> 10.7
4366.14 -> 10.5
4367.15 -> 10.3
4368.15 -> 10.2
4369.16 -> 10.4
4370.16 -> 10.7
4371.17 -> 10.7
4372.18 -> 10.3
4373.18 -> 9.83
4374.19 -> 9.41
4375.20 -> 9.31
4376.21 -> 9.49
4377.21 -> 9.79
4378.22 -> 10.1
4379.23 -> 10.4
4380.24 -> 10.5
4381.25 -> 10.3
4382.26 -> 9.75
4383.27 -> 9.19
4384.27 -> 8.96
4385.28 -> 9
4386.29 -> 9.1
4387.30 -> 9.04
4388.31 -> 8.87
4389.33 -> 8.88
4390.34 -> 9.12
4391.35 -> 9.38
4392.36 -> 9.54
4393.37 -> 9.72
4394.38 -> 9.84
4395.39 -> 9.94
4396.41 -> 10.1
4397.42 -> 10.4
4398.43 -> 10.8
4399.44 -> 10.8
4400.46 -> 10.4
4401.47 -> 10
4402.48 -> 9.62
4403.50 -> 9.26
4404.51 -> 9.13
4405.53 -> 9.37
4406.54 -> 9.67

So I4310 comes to 0.15 mag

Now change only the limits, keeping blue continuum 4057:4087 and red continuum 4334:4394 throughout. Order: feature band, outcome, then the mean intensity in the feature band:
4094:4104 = 0.18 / 7.67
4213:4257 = 0.01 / 9.24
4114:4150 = 0.02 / 9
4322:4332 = 0.02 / 9.35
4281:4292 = 0.05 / 9.03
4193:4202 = 0.07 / 8.68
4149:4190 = 0.02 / 9.04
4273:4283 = 0.00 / 9.41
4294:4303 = 0.14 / 8.3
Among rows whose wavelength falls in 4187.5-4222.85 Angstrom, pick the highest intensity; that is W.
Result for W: 9.87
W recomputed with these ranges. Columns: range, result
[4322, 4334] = 10.8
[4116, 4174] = 9.92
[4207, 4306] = 10.4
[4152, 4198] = 9.62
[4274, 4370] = 10.9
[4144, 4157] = 9.68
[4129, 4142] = 9.76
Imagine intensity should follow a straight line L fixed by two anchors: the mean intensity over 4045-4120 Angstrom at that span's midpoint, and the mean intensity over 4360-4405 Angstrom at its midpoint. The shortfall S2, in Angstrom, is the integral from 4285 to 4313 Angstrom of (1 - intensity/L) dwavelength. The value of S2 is 4.6 Angstrom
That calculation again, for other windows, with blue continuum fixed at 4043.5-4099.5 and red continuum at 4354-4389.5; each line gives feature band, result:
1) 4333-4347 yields 0.7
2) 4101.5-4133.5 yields 1.7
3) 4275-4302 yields 2.0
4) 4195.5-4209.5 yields 0.6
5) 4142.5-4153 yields 0.2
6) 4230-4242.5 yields 0.2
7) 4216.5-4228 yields 0.6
